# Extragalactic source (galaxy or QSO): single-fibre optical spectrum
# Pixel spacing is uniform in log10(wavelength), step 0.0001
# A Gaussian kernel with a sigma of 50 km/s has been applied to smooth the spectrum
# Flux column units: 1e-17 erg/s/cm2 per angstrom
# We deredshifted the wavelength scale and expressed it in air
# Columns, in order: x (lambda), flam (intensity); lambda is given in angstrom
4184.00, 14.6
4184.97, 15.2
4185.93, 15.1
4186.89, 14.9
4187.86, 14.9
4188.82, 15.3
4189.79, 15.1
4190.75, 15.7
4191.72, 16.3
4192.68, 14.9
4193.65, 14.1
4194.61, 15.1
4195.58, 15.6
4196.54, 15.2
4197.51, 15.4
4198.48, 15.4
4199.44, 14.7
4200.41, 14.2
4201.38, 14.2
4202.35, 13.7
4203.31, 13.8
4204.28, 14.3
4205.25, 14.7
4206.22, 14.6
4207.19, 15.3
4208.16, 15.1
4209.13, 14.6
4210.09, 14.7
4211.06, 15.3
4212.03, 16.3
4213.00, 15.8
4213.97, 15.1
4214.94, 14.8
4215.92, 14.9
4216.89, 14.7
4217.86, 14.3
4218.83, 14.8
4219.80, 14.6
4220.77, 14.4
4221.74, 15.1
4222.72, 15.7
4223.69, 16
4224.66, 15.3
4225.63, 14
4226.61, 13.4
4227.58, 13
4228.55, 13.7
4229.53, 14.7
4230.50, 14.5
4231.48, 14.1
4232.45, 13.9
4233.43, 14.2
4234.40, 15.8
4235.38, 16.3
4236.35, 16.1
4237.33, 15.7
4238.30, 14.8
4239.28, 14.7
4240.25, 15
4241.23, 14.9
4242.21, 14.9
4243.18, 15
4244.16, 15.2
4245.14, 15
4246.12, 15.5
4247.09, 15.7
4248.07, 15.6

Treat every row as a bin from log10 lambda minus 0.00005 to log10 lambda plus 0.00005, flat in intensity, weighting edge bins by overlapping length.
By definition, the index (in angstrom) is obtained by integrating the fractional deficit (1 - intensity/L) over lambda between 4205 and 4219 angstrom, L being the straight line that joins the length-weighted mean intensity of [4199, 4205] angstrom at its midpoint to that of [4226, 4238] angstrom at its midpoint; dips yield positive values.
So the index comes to -0.69 angstrom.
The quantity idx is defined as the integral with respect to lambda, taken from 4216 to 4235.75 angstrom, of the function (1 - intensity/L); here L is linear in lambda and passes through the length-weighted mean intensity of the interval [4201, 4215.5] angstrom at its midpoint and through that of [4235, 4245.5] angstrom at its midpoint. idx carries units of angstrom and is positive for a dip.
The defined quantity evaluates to 0.6 angstrom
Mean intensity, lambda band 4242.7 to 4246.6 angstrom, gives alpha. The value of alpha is 15.1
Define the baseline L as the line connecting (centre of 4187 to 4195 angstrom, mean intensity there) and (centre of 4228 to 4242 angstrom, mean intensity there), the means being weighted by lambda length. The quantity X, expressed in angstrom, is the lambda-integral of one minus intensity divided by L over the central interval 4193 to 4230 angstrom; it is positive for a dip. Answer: 0.7 angstrom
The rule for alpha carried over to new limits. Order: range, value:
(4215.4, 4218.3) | 14.6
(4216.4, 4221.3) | 14.6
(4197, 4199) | 15.4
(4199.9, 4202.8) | 14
